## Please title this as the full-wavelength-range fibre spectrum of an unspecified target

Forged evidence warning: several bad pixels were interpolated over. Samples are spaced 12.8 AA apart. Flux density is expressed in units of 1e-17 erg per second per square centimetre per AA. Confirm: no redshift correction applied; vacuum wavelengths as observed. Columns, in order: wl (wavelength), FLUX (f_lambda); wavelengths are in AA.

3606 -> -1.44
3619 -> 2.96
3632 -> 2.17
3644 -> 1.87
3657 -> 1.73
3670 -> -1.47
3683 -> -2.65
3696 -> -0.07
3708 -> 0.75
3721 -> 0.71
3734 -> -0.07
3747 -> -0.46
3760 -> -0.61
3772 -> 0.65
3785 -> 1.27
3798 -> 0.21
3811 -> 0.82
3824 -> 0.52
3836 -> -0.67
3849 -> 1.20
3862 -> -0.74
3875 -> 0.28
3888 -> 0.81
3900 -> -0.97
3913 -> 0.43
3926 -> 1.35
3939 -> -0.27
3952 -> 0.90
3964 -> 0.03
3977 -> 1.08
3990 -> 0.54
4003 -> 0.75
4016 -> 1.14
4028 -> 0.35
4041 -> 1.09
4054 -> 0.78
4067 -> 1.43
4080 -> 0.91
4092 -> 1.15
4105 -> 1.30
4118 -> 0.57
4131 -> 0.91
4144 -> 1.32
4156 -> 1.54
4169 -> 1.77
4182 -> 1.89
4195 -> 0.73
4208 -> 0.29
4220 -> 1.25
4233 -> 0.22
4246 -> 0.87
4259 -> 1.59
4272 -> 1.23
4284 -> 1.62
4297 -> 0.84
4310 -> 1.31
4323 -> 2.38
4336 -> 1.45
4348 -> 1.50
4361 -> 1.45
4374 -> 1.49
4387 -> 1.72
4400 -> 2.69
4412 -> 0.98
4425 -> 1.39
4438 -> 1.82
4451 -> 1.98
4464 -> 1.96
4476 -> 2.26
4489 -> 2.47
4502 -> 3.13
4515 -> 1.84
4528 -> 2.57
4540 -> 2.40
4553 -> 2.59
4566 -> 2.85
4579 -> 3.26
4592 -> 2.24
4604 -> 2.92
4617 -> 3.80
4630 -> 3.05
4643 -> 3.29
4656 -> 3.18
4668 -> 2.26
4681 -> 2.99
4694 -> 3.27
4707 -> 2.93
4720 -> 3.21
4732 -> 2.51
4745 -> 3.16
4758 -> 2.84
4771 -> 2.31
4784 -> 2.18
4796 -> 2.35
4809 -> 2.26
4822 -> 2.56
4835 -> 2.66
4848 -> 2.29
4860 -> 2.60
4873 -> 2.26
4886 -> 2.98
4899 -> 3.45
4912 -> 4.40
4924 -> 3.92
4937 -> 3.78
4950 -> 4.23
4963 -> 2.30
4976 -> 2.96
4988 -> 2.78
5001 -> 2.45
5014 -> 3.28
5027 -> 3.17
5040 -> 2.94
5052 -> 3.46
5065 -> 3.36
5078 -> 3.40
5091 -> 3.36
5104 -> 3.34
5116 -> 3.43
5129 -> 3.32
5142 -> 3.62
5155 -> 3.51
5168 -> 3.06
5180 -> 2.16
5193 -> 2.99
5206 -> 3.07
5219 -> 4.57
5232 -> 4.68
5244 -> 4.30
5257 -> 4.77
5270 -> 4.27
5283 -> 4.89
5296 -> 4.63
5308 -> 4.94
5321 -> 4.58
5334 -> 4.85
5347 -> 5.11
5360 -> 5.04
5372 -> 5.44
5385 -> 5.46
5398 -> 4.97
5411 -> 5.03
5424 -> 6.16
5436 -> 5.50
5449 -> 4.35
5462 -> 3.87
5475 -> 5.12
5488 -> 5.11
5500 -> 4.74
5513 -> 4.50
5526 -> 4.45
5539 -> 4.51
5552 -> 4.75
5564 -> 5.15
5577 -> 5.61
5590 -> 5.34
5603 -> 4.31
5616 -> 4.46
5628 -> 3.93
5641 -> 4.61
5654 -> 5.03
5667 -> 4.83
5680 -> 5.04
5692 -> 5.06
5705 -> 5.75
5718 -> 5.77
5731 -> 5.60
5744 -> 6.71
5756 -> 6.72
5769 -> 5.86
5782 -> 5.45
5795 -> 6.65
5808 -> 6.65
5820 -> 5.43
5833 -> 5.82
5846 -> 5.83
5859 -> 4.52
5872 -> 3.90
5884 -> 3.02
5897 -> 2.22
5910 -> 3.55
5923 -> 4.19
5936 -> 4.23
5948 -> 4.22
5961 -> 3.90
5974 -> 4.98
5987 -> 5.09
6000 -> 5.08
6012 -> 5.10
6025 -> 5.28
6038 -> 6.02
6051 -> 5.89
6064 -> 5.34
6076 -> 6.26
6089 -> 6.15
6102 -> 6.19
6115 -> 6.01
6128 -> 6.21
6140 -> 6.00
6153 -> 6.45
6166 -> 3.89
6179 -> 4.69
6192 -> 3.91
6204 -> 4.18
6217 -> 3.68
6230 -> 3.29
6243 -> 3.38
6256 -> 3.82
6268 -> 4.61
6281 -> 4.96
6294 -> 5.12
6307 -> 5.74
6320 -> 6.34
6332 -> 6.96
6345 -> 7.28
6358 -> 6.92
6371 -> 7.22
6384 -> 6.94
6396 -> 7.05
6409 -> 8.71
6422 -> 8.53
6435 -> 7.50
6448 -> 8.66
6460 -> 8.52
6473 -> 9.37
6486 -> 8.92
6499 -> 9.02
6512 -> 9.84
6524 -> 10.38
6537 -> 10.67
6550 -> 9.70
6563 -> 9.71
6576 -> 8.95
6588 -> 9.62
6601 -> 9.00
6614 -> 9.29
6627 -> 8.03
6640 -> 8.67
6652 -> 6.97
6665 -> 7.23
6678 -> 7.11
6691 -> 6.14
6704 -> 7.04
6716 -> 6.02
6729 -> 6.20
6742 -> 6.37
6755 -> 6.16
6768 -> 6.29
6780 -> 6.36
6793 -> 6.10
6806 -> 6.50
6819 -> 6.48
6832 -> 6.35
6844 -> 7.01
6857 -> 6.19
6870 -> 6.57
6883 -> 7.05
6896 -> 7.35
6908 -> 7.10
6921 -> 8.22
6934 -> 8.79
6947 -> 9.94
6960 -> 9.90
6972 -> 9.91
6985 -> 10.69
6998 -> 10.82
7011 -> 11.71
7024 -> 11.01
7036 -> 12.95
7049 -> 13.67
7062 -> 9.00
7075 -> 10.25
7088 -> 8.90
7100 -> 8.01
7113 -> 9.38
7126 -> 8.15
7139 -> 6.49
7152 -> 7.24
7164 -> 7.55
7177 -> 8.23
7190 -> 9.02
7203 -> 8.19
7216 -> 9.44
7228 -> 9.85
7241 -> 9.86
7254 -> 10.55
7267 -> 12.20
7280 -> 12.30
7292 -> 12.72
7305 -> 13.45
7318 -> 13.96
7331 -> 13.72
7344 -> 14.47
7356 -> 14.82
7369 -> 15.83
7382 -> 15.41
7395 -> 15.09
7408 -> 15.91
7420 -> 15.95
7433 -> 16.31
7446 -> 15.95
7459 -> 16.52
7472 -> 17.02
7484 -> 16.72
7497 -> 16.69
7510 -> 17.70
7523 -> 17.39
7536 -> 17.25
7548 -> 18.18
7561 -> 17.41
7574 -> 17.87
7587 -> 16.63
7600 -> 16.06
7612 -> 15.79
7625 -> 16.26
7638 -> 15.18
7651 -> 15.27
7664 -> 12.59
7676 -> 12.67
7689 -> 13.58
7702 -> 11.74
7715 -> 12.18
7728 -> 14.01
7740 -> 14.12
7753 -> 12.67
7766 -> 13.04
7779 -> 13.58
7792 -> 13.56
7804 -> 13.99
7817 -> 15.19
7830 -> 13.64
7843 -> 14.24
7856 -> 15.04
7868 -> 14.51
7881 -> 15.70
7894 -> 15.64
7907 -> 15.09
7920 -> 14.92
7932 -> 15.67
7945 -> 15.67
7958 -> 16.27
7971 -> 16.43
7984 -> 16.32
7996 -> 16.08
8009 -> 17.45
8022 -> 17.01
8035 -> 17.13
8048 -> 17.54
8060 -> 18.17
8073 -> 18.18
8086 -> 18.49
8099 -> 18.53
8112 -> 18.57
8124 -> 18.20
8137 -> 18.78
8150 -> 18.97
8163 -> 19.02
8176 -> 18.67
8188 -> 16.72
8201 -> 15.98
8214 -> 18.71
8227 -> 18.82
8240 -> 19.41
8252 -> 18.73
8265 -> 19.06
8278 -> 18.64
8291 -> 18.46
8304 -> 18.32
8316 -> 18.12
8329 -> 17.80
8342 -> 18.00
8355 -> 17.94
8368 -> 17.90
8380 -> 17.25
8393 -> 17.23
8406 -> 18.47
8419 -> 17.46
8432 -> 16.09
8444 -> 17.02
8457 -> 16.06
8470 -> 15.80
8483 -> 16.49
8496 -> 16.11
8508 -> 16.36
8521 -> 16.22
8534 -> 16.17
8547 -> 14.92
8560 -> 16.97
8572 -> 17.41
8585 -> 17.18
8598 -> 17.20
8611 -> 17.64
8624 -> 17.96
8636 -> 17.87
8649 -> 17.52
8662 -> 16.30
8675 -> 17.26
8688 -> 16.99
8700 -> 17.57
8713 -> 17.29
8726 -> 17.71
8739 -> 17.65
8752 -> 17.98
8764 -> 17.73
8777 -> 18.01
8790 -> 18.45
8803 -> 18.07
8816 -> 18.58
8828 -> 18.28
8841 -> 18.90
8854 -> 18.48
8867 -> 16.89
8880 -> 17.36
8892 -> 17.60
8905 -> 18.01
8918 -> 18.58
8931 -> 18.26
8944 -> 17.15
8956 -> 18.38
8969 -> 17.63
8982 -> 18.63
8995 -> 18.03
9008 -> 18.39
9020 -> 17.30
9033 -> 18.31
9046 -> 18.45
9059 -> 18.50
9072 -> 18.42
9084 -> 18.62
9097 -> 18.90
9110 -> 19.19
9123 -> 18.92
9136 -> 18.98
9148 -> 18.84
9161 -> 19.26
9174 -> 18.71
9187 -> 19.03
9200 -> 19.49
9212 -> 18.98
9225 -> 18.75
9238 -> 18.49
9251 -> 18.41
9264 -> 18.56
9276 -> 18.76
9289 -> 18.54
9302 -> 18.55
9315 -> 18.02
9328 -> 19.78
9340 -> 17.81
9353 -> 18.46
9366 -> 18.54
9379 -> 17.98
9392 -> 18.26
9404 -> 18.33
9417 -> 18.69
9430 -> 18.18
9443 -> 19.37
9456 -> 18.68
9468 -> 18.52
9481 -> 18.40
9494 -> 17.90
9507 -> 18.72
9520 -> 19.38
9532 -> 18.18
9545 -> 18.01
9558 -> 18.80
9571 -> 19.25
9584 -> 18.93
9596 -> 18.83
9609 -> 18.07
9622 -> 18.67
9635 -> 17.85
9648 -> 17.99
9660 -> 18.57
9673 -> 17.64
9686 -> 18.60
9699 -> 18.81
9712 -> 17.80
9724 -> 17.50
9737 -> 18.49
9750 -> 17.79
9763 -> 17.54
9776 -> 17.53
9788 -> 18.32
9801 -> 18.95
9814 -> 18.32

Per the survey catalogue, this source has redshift 0.000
